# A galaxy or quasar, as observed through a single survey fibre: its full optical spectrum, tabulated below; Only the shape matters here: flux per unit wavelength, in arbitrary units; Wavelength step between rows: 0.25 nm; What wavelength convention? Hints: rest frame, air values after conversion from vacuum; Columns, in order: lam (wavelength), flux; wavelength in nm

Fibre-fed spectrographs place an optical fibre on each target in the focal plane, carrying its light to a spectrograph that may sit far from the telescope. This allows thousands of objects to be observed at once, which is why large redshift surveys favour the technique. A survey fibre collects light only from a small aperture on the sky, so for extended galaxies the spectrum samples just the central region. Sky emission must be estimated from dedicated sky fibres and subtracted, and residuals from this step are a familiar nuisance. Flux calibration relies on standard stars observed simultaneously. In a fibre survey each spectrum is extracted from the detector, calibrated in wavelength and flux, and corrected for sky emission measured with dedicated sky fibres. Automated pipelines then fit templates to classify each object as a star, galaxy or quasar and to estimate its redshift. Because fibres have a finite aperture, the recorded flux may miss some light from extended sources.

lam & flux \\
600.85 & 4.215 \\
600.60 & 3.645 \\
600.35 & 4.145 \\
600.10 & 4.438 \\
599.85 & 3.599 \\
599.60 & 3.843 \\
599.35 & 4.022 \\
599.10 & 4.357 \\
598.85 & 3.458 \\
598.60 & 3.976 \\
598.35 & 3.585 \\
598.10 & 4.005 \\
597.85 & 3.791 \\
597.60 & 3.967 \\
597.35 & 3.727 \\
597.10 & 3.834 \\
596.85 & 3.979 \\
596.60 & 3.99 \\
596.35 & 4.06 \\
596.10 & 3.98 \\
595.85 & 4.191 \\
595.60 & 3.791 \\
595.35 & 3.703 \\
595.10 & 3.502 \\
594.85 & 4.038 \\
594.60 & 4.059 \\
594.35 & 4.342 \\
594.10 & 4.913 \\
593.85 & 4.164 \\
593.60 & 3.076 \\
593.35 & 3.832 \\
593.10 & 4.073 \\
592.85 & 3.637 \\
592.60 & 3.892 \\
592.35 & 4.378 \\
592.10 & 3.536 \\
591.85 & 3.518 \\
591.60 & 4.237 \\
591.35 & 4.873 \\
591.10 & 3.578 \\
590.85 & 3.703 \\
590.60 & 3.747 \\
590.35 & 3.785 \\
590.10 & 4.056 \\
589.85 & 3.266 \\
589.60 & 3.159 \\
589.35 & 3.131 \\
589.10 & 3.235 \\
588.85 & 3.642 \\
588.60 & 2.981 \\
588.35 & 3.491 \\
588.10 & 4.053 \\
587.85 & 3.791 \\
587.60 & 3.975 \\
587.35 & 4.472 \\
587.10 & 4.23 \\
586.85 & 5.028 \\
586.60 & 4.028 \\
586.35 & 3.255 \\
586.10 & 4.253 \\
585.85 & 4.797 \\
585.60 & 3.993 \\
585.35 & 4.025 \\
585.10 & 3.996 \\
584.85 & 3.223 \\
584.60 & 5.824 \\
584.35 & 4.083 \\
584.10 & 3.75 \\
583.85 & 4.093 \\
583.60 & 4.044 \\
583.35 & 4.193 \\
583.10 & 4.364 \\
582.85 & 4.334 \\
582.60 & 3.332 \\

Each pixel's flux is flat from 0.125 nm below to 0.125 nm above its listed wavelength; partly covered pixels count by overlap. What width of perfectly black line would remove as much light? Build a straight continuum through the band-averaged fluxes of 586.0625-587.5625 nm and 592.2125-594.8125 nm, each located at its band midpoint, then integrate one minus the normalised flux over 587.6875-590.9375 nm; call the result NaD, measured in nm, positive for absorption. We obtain 0.46 nm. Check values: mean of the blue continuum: 4.19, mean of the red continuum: 4.03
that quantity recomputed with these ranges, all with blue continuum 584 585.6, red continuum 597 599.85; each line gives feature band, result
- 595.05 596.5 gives 0.01 nm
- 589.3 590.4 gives 0.15 nm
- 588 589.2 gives 0.17 nm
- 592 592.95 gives 0.03 nm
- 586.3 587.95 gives -0.02 nm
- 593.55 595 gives -0.07 nm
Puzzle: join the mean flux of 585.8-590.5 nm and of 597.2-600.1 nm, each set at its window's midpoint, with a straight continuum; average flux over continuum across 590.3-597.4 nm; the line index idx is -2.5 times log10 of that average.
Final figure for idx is -0.027 mag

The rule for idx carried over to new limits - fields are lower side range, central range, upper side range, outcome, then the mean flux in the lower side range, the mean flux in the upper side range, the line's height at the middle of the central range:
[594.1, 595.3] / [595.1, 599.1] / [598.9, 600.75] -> 0.04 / 4.06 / 3.99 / 4.03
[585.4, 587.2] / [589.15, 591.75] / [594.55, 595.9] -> 0.09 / 4.22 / 3.85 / 4.05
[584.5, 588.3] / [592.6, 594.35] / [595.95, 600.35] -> 0.01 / 4.17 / 3.93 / 4.02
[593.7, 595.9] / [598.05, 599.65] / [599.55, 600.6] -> 0.03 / 4.06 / 3.97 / 4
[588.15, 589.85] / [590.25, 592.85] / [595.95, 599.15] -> -0.13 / 3.31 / 3.89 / 3.48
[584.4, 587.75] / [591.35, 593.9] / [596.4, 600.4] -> 0.05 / 4.23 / 3.92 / 4.07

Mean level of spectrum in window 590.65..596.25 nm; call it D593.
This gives 3.95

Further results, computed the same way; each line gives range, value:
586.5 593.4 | 3.83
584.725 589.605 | 3.85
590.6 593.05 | 3.92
